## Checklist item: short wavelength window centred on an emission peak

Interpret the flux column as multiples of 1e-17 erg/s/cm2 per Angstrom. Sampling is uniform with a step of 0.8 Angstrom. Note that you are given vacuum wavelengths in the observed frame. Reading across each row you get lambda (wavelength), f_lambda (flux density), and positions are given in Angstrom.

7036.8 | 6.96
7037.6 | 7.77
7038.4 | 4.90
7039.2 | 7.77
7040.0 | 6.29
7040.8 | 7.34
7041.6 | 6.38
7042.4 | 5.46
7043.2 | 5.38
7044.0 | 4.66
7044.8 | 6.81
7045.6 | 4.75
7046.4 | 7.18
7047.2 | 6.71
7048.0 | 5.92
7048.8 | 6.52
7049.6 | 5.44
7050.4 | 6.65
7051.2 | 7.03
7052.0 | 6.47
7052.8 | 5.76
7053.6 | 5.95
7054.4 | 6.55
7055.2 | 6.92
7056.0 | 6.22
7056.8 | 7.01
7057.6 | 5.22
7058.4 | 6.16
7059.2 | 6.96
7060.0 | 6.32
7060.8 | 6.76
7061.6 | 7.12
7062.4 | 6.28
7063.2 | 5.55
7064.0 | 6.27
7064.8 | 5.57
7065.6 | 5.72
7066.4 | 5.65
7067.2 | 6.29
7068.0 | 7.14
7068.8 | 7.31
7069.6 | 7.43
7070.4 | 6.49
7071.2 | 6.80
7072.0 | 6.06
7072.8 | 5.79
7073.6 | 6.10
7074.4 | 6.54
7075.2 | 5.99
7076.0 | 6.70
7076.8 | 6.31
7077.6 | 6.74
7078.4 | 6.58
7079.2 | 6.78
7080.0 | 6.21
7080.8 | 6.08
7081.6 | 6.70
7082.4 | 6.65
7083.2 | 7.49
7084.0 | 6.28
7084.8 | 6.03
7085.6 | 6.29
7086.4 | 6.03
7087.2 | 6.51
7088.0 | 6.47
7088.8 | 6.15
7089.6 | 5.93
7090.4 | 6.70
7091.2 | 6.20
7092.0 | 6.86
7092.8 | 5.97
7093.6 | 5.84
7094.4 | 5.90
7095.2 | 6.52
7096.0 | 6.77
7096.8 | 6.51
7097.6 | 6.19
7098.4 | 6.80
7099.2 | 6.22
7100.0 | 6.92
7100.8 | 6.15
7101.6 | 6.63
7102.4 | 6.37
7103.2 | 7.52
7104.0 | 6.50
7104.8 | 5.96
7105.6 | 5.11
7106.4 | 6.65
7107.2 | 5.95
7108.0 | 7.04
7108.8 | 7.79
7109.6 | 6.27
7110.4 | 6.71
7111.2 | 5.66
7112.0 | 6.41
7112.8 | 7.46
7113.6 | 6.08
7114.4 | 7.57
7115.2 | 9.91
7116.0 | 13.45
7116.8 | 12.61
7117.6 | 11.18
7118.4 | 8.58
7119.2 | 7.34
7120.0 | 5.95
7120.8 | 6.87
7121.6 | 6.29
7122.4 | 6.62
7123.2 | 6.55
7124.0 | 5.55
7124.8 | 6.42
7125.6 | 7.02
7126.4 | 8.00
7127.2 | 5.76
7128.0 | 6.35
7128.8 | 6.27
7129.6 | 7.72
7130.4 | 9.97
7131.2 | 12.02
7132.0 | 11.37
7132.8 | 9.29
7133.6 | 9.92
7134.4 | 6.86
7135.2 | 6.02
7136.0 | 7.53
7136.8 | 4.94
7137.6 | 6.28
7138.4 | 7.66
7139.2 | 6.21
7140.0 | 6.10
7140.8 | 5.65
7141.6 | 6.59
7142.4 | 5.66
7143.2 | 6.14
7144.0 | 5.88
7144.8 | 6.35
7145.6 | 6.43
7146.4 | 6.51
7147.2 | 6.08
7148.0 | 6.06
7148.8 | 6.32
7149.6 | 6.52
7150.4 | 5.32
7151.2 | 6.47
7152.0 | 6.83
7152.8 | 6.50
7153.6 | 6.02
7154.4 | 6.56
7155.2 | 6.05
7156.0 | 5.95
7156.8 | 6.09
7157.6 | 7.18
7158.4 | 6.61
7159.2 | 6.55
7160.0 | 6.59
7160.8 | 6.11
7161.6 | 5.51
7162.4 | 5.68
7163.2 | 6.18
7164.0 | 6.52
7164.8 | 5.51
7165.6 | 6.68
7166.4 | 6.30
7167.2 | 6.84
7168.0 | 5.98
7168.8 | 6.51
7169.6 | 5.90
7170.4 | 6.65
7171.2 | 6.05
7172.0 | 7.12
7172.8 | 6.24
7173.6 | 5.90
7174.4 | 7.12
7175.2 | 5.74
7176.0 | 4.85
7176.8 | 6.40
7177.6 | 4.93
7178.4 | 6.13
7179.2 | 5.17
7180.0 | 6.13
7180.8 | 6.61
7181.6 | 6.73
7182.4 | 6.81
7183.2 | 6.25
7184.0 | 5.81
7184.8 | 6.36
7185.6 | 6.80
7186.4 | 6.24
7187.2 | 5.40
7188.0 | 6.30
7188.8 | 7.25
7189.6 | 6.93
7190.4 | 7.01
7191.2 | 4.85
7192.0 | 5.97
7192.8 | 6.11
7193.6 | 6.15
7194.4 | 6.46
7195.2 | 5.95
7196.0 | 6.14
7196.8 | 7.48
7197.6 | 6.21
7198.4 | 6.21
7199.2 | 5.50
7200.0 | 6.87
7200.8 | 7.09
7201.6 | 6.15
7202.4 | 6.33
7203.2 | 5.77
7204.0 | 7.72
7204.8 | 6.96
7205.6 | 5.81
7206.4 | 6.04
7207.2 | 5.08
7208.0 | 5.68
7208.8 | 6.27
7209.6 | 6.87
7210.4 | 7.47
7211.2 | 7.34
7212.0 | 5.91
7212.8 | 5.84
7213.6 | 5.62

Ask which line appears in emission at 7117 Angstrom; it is [S II] 6716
